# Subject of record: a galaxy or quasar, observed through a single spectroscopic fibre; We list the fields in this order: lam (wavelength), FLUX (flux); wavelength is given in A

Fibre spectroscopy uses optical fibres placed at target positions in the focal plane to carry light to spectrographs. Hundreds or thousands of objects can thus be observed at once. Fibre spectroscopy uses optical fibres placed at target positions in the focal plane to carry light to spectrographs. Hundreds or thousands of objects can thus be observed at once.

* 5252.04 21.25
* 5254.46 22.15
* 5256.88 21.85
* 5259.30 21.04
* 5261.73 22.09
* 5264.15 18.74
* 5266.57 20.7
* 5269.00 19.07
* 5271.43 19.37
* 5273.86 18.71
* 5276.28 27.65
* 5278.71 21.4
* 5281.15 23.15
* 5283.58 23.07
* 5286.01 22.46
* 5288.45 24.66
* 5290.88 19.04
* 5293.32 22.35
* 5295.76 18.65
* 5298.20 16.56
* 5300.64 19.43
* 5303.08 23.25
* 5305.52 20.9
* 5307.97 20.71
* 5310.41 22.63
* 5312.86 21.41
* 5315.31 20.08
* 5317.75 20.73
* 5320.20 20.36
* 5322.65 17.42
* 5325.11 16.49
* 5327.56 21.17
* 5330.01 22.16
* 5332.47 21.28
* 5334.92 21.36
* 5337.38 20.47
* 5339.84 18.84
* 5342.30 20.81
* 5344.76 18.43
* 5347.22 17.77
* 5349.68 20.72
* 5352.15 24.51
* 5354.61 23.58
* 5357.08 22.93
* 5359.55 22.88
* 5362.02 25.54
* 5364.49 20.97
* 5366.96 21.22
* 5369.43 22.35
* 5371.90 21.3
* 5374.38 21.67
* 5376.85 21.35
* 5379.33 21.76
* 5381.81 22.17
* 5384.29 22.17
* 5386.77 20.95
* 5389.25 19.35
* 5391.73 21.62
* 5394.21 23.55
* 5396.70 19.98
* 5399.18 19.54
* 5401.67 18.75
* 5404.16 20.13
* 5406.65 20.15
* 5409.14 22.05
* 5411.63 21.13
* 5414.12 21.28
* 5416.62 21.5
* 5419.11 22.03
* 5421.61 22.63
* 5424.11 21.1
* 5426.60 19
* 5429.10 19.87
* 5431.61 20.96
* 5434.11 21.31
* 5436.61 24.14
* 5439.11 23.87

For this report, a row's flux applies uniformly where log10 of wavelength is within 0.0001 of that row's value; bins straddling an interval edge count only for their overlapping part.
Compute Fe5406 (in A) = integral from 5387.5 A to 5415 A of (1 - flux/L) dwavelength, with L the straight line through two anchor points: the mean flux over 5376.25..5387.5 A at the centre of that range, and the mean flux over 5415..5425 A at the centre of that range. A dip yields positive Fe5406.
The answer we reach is 1.4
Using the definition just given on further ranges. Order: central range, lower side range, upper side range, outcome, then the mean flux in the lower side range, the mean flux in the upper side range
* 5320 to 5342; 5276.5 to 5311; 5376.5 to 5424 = 1.4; 21.5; 21.2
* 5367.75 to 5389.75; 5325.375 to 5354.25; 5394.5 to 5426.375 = -0.8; 20.6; 20.9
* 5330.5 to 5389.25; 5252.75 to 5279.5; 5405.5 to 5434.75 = -1.0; 21.2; 21.1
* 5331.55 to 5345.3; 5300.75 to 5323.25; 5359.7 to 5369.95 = 0.9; 20.9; 22.6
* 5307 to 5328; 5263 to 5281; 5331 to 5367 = 1.2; 20.9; 21.4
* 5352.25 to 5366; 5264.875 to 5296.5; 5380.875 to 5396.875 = -1.1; 21.6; 21.5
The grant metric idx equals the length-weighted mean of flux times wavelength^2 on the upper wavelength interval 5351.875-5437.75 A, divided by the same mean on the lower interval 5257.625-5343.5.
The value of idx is 1.07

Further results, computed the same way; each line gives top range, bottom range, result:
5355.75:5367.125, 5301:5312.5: 1.08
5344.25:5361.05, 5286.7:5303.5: 1.08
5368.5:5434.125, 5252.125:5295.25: 1.03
